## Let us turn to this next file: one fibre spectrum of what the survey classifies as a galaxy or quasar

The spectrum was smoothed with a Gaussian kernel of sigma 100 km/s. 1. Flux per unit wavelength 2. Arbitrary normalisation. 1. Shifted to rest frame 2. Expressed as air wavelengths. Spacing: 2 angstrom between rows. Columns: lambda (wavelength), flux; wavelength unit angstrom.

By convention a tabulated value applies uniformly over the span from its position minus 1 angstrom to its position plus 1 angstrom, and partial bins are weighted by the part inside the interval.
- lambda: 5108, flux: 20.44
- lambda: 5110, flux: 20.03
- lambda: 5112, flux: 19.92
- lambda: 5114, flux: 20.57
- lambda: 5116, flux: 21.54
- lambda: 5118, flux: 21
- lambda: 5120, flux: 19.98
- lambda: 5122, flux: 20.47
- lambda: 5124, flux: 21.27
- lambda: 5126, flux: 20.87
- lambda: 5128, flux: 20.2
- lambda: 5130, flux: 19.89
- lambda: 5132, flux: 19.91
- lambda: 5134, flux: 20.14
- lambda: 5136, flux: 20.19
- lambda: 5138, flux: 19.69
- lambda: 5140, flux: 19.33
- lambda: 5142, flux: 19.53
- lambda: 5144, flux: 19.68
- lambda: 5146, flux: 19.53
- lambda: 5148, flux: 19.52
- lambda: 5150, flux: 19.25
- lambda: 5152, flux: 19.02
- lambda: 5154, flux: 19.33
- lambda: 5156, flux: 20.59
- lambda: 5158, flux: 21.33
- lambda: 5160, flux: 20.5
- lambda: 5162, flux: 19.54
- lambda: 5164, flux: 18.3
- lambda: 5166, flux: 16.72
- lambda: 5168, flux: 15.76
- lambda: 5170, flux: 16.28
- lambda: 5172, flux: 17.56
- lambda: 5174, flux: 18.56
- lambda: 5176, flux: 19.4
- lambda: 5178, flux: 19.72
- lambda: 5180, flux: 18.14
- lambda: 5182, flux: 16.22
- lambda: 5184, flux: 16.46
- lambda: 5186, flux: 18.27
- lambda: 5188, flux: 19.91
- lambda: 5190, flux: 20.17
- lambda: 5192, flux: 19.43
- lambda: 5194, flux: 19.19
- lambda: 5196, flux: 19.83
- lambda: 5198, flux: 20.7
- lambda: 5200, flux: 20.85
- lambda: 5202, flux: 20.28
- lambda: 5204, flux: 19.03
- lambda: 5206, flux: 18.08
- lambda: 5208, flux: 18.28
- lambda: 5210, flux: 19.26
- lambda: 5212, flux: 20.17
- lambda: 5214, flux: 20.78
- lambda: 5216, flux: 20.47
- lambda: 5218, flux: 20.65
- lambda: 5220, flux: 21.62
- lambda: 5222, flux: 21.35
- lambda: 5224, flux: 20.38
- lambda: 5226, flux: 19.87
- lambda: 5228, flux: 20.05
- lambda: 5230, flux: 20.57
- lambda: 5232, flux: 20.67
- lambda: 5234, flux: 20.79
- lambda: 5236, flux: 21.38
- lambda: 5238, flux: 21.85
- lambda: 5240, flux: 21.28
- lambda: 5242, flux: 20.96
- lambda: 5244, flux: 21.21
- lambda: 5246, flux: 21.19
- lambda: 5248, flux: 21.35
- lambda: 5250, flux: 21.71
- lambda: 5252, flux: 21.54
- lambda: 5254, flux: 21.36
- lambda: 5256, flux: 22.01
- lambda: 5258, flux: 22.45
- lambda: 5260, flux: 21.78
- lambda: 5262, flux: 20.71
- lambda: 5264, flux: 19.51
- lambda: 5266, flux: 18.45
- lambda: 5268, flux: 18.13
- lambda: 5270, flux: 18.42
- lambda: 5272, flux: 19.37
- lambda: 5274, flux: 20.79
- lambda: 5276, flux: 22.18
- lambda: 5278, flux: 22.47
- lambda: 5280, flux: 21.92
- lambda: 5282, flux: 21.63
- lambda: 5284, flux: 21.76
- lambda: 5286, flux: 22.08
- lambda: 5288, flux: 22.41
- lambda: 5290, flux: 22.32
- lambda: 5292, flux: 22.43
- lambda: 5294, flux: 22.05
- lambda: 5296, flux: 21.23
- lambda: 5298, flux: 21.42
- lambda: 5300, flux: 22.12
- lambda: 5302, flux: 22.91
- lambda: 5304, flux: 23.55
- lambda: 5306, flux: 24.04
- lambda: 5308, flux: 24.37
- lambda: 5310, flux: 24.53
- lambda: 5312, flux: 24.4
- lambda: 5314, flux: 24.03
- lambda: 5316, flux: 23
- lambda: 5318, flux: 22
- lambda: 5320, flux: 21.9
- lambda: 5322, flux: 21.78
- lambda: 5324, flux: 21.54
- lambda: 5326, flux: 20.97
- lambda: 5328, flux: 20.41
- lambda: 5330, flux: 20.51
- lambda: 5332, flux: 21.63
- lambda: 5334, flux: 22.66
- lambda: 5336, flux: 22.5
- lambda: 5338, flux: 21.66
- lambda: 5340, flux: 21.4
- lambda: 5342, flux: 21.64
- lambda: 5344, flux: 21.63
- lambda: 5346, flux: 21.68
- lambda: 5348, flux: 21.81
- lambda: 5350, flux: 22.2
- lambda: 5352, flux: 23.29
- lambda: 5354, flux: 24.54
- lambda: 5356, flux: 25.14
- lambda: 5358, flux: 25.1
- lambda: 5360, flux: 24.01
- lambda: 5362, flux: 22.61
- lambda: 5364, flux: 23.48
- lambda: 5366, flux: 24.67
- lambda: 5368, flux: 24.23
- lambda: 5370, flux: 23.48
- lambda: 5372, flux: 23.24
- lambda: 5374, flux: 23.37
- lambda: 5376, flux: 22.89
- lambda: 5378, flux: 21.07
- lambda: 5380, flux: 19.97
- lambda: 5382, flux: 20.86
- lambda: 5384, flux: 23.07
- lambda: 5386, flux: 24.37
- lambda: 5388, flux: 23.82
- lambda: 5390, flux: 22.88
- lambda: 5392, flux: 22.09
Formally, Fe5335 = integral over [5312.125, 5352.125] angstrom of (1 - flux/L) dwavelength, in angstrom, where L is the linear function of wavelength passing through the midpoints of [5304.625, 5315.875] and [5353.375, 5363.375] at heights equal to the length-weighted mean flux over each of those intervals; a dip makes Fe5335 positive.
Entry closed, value 3.7 angstrom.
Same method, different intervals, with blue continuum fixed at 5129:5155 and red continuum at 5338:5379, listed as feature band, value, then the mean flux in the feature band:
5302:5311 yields -0.72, 24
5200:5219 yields 0.88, 19.7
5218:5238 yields 0.17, 20.8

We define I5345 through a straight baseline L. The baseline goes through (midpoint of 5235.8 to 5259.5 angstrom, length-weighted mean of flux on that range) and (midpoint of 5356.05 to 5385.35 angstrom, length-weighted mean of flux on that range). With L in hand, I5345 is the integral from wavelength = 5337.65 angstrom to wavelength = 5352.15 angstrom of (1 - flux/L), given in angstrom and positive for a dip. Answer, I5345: 0.6 angstrom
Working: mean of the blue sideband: 21.5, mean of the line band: 21.8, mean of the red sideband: 23.1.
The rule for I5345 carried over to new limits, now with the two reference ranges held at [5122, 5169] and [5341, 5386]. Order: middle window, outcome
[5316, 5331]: 0.6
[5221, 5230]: 0.2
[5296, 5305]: -0.2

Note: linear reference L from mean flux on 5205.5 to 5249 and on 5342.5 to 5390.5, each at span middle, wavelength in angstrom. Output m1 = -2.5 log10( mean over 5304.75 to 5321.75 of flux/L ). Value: -0.06 mag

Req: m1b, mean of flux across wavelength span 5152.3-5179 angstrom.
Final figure 18.7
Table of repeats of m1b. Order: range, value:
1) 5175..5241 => 19.9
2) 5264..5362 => 22.1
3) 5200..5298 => 20.8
